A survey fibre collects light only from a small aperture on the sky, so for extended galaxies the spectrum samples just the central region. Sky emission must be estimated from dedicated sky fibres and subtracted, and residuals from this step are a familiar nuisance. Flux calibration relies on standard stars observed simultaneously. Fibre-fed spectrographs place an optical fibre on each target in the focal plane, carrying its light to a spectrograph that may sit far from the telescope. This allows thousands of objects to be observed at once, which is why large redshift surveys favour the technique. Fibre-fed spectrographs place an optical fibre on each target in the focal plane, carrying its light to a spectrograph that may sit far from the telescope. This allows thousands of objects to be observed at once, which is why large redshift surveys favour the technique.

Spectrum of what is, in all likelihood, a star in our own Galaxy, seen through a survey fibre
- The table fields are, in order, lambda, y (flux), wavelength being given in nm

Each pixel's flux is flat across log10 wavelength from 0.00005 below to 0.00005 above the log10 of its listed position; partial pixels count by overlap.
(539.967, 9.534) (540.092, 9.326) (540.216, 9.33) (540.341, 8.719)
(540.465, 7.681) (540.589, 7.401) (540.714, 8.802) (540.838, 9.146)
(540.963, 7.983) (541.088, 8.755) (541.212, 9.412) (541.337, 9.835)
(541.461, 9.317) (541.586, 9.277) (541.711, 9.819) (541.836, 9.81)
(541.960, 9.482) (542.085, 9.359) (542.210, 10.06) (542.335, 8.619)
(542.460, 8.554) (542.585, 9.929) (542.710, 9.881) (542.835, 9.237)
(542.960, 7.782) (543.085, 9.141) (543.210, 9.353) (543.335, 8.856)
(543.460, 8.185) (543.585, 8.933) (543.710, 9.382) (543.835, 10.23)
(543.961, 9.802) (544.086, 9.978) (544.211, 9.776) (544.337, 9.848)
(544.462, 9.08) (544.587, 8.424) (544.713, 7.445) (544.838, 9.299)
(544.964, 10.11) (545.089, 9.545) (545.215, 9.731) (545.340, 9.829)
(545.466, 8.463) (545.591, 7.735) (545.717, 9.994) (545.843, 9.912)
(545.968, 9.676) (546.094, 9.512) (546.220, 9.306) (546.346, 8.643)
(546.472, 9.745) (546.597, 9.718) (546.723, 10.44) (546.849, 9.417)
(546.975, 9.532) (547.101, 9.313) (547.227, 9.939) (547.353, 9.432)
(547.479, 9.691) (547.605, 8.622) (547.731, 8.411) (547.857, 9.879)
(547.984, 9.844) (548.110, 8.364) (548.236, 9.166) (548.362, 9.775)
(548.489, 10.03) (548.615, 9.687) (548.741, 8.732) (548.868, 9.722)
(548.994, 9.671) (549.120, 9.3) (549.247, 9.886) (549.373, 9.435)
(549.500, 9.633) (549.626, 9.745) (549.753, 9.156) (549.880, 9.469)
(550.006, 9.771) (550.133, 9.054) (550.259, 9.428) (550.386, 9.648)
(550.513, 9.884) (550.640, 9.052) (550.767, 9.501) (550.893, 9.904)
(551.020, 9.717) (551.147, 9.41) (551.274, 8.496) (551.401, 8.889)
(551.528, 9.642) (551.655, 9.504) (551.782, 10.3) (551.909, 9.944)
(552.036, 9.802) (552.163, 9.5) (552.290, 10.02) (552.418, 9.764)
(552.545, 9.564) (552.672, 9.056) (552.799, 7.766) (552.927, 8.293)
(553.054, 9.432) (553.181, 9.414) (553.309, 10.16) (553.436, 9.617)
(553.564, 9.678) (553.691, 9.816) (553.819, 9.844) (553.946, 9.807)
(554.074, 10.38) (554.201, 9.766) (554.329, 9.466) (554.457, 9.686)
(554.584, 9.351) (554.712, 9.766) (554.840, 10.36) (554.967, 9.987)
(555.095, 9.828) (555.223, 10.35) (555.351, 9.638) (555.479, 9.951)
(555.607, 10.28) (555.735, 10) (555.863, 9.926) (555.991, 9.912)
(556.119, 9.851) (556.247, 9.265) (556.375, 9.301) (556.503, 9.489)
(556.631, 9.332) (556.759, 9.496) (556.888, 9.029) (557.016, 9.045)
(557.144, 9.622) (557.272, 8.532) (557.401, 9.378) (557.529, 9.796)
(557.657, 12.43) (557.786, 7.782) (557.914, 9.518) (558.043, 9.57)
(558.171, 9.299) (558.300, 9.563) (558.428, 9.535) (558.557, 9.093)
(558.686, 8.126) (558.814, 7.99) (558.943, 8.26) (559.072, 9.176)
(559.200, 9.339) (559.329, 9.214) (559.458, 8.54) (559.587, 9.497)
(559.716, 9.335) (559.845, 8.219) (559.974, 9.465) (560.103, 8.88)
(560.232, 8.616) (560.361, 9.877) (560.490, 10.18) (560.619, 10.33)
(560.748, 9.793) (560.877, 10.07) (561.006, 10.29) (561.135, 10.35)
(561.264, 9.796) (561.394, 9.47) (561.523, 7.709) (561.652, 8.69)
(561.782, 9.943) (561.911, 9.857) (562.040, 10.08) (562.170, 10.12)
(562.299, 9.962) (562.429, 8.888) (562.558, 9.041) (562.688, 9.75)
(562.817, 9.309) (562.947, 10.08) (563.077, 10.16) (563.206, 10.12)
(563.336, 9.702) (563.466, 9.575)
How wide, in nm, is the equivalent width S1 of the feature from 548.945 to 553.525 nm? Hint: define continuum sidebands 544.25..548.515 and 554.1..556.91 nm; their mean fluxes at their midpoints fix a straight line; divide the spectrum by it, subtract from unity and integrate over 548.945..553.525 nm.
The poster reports 0.04 nm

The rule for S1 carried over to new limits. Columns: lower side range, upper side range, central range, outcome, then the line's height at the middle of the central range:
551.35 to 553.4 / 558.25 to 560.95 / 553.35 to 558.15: -0.19 nm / 9.33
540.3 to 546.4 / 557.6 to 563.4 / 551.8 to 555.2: -0.11 nm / 9.33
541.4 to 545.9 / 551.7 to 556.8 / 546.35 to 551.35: 0.01 nm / 9.48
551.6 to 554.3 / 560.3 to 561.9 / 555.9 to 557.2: 0.03 nm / 9.65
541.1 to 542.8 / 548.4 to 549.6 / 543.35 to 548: 0.08 nm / 9.52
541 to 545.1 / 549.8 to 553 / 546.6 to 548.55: -0.02 nm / 9.35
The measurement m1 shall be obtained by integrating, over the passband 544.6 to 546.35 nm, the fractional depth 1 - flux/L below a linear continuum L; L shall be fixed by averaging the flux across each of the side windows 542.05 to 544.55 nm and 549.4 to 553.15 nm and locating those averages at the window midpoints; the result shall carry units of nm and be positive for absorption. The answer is 0.02 nm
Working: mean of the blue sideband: 9.29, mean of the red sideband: 9.43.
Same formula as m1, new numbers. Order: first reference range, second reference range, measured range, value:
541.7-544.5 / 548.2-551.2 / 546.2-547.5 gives -0.02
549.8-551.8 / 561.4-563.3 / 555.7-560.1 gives 0.11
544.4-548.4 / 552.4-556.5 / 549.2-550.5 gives -0.01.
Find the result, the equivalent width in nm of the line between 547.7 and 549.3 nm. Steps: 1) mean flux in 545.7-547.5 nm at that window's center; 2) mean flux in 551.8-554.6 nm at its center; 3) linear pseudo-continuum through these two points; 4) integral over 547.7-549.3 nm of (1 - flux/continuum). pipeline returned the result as 0.03 nm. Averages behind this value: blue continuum 9.61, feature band 9.44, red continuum 9.57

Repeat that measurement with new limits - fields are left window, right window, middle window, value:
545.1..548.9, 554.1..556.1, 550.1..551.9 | 0.03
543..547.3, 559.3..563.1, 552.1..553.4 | 0.02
